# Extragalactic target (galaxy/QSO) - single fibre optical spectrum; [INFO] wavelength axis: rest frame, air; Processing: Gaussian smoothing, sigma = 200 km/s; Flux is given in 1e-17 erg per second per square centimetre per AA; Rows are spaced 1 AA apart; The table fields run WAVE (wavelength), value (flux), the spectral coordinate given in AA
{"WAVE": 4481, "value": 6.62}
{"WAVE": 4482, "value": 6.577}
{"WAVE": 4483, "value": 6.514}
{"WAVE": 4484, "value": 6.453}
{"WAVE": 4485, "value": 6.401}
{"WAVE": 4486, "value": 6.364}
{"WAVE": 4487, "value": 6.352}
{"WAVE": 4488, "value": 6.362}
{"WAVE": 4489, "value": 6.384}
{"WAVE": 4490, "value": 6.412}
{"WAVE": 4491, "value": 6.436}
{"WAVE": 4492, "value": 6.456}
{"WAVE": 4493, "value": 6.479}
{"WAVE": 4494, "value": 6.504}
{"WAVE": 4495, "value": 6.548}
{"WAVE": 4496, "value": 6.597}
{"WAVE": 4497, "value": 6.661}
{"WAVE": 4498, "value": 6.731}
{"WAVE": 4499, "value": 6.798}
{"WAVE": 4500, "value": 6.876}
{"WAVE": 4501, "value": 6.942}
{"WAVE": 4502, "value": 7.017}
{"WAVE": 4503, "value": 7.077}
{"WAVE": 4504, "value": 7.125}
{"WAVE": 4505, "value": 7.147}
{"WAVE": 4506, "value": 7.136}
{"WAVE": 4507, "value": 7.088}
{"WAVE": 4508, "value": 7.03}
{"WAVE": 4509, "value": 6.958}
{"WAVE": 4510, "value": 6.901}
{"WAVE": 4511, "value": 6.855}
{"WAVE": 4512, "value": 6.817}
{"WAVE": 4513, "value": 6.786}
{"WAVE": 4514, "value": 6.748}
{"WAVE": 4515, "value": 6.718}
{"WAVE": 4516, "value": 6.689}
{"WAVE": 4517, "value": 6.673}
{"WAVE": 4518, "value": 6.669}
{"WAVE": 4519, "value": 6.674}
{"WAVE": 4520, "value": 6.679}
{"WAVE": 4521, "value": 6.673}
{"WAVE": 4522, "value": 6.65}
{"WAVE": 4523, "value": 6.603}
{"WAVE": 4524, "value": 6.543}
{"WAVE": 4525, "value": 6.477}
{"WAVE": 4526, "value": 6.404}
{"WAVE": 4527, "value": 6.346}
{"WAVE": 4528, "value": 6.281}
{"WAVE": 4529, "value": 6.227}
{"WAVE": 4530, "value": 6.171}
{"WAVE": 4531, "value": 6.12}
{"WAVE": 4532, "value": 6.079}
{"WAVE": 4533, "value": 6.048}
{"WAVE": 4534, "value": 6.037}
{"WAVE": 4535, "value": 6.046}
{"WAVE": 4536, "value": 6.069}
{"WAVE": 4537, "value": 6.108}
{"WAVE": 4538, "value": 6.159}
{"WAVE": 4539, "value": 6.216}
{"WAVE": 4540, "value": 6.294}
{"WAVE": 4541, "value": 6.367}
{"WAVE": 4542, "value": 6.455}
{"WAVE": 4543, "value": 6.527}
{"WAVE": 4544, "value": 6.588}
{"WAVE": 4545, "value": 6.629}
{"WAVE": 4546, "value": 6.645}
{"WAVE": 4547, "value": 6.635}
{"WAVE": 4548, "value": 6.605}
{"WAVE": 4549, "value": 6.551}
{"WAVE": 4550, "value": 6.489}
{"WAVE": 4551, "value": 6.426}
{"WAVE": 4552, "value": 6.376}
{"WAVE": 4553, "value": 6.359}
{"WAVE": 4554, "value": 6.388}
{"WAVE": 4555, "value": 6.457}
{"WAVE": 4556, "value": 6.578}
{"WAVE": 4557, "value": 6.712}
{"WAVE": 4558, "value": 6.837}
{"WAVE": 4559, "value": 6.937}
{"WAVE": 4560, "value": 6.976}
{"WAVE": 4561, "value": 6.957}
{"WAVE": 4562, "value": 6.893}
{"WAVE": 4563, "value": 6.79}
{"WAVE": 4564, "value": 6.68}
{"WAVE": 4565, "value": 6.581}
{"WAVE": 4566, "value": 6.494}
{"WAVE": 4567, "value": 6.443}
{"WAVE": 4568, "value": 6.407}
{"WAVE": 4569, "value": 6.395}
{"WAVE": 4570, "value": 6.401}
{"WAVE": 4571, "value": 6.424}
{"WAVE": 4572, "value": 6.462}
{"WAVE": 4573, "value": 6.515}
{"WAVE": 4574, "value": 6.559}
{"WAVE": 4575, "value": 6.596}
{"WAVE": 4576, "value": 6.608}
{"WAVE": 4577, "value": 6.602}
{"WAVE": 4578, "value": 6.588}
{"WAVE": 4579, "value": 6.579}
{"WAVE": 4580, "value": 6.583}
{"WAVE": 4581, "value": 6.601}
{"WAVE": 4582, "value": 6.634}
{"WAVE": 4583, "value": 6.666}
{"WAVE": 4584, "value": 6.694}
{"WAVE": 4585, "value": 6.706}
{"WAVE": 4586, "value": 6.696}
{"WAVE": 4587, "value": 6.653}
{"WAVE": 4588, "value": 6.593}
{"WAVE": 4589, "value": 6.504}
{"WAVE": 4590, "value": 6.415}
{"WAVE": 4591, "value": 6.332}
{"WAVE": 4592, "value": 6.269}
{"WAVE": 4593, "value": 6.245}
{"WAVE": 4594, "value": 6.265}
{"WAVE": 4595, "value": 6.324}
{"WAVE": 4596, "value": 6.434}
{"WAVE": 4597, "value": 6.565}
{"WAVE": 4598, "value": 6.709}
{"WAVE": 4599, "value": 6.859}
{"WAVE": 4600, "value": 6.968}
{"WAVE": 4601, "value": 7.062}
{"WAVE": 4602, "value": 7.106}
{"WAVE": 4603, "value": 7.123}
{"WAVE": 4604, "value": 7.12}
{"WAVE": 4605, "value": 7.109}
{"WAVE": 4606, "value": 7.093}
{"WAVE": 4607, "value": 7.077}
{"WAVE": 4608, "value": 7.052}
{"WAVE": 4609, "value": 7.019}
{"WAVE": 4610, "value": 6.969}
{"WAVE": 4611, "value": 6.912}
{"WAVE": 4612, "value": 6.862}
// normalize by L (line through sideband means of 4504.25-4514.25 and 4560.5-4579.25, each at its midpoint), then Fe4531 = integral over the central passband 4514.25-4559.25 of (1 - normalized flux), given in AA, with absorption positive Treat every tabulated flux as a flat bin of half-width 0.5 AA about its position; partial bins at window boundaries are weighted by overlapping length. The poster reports 2.2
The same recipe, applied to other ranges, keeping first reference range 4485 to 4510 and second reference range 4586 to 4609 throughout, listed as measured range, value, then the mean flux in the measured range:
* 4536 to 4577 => 1.18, 6.53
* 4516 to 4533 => 0.70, 6.45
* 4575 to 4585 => 0.16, 6.62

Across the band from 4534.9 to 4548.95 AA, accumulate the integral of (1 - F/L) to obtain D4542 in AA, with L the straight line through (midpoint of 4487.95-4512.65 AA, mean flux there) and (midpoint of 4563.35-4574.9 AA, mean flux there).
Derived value 0.4 AA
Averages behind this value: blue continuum 6.78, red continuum 6.5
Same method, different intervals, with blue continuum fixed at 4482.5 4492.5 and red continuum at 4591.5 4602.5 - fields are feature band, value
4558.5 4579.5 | -0.15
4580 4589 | -0.07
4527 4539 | 0.67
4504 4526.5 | -1.09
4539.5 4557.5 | 0.06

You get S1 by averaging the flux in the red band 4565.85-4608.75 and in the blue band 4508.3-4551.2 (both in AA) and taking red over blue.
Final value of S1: 1.02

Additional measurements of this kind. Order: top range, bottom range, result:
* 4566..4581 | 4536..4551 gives 1.01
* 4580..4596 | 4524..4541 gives 1.05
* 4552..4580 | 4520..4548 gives 1.04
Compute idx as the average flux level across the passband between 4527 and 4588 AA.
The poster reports 6.49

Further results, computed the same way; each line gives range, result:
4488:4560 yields 6.57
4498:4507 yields 7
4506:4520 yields 6.82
